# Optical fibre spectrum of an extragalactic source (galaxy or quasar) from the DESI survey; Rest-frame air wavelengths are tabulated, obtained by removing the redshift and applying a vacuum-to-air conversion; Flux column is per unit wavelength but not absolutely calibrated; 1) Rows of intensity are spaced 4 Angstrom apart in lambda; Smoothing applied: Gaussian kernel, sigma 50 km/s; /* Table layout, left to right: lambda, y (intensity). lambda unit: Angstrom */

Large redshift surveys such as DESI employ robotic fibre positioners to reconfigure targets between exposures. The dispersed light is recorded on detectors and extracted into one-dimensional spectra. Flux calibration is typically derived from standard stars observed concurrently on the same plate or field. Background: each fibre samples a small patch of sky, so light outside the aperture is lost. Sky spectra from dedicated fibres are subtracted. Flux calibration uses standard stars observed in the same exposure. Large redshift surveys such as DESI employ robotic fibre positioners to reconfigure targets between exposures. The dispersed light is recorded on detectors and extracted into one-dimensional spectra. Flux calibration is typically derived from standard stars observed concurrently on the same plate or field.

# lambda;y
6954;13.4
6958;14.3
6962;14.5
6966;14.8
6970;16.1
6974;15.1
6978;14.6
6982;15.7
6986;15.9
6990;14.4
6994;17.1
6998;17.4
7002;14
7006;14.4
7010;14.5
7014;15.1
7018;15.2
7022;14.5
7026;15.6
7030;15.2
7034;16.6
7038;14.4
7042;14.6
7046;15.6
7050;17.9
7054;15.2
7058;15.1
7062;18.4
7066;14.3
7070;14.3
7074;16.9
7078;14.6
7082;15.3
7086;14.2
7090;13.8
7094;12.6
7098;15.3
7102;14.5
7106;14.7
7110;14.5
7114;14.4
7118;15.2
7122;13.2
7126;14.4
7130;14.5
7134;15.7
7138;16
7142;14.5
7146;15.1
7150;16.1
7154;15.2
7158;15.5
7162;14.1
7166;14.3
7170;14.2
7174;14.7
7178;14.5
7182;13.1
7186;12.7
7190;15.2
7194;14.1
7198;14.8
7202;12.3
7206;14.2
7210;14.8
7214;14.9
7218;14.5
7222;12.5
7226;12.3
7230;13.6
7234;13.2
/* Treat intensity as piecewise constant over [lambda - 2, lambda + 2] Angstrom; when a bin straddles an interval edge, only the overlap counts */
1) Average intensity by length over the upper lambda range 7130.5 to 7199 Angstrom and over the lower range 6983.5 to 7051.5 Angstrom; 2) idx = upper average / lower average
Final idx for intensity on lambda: 1.0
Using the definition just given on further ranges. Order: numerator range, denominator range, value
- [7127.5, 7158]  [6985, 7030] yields 1.00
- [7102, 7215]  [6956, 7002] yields 0.94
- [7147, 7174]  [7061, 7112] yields 1.01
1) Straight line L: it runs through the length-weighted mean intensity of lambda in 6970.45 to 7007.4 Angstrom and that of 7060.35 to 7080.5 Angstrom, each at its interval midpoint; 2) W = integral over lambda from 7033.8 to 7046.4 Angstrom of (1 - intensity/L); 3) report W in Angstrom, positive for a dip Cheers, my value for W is 0.4 Angstrom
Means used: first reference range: 15.4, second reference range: 15.6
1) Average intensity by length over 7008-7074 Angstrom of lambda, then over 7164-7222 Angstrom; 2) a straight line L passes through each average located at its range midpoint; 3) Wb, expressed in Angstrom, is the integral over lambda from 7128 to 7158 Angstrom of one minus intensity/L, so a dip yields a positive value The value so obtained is -1.6 Angstrom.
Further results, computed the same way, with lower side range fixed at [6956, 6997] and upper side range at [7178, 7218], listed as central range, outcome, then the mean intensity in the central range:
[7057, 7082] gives -1.38 Angstrom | 15.6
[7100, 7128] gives 0.23 Angstrom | 14.4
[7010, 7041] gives -0.28 Angstrom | 15.2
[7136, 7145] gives -0.53 Angstrom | 15.2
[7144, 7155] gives -0.89 Angstrom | 15.5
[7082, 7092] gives 0.29 Angstrom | 14.3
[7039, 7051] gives -0.66 Angstrom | 15.7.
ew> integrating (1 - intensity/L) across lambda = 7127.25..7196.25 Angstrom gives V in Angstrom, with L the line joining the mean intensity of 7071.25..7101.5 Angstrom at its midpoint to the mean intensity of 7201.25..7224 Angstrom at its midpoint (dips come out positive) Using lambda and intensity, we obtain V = -2.1 Angstrom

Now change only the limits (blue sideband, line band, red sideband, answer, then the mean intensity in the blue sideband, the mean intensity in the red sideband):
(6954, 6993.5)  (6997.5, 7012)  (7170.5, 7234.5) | 0.05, 15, 13.9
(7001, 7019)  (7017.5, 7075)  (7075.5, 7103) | -4.18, 14.6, 14.4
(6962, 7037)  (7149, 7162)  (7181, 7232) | -1.08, 15.3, 13.8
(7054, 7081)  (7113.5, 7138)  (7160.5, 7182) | 0.21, 15.6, 14.2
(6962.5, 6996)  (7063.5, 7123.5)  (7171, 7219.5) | 0.75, 15.4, 14.1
